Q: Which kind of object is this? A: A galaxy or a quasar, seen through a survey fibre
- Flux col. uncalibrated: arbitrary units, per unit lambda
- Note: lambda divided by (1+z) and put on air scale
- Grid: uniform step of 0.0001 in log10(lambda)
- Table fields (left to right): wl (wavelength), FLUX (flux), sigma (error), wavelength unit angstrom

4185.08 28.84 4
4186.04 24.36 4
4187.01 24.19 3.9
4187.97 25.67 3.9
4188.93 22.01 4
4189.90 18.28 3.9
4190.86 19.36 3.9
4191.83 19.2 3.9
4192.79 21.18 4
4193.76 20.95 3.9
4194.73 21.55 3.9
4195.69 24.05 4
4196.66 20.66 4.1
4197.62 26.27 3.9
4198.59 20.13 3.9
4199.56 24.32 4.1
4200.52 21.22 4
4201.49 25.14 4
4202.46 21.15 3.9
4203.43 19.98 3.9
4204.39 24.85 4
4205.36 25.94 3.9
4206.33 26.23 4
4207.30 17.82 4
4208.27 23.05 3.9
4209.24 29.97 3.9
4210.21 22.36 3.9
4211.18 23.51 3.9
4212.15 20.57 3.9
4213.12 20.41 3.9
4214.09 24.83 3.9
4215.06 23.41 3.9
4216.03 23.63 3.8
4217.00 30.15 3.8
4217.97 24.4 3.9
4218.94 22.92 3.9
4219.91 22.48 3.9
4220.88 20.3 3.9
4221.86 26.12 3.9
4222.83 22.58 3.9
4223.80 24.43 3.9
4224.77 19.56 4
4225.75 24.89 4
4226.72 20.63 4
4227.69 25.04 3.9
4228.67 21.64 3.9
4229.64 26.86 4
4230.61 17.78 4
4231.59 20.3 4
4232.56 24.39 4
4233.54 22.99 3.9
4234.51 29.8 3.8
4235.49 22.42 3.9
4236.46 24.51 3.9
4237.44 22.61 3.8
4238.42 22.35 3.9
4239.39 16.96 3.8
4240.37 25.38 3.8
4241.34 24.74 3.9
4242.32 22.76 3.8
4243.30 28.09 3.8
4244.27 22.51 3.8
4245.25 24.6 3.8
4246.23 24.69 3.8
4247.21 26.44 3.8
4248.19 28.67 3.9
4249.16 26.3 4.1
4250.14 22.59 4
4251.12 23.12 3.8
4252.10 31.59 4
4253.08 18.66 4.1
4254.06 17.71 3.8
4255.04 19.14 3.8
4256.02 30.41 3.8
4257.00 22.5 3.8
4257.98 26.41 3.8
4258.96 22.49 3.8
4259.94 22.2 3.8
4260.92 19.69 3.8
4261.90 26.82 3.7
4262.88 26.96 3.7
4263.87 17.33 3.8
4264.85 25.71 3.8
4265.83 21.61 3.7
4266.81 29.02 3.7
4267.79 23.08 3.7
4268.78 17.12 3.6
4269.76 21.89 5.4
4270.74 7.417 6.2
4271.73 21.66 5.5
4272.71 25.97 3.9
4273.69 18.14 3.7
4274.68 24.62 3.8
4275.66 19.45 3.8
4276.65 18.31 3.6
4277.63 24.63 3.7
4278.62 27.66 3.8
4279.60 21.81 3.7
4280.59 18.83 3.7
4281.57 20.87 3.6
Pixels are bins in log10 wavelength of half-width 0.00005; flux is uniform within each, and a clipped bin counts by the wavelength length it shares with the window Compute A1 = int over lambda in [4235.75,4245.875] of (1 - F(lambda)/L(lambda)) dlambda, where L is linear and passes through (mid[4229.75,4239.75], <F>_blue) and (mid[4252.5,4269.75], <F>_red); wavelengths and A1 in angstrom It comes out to -0.34 angstrom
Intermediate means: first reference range 22.6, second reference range 22.8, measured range 23.4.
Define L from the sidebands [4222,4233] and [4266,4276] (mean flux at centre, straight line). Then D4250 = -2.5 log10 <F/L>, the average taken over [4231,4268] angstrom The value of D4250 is -0.10 mag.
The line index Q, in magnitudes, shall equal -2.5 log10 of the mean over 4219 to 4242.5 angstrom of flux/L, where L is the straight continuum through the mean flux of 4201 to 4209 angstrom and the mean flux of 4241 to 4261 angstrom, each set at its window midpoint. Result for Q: 0.03 mag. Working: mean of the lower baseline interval 23.2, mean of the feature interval 23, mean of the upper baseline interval 24.1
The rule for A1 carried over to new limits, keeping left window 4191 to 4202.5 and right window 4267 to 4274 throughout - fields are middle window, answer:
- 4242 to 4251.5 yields -2.09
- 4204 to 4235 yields -3.15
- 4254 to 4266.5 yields -1.97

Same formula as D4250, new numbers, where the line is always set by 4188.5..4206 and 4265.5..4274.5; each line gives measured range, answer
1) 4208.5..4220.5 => -0.11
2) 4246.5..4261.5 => -0.14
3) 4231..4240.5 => -0.08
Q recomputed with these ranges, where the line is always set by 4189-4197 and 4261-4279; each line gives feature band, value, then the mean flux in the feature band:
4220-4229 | -0.08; 22.8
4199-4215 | -0.11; 23.2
